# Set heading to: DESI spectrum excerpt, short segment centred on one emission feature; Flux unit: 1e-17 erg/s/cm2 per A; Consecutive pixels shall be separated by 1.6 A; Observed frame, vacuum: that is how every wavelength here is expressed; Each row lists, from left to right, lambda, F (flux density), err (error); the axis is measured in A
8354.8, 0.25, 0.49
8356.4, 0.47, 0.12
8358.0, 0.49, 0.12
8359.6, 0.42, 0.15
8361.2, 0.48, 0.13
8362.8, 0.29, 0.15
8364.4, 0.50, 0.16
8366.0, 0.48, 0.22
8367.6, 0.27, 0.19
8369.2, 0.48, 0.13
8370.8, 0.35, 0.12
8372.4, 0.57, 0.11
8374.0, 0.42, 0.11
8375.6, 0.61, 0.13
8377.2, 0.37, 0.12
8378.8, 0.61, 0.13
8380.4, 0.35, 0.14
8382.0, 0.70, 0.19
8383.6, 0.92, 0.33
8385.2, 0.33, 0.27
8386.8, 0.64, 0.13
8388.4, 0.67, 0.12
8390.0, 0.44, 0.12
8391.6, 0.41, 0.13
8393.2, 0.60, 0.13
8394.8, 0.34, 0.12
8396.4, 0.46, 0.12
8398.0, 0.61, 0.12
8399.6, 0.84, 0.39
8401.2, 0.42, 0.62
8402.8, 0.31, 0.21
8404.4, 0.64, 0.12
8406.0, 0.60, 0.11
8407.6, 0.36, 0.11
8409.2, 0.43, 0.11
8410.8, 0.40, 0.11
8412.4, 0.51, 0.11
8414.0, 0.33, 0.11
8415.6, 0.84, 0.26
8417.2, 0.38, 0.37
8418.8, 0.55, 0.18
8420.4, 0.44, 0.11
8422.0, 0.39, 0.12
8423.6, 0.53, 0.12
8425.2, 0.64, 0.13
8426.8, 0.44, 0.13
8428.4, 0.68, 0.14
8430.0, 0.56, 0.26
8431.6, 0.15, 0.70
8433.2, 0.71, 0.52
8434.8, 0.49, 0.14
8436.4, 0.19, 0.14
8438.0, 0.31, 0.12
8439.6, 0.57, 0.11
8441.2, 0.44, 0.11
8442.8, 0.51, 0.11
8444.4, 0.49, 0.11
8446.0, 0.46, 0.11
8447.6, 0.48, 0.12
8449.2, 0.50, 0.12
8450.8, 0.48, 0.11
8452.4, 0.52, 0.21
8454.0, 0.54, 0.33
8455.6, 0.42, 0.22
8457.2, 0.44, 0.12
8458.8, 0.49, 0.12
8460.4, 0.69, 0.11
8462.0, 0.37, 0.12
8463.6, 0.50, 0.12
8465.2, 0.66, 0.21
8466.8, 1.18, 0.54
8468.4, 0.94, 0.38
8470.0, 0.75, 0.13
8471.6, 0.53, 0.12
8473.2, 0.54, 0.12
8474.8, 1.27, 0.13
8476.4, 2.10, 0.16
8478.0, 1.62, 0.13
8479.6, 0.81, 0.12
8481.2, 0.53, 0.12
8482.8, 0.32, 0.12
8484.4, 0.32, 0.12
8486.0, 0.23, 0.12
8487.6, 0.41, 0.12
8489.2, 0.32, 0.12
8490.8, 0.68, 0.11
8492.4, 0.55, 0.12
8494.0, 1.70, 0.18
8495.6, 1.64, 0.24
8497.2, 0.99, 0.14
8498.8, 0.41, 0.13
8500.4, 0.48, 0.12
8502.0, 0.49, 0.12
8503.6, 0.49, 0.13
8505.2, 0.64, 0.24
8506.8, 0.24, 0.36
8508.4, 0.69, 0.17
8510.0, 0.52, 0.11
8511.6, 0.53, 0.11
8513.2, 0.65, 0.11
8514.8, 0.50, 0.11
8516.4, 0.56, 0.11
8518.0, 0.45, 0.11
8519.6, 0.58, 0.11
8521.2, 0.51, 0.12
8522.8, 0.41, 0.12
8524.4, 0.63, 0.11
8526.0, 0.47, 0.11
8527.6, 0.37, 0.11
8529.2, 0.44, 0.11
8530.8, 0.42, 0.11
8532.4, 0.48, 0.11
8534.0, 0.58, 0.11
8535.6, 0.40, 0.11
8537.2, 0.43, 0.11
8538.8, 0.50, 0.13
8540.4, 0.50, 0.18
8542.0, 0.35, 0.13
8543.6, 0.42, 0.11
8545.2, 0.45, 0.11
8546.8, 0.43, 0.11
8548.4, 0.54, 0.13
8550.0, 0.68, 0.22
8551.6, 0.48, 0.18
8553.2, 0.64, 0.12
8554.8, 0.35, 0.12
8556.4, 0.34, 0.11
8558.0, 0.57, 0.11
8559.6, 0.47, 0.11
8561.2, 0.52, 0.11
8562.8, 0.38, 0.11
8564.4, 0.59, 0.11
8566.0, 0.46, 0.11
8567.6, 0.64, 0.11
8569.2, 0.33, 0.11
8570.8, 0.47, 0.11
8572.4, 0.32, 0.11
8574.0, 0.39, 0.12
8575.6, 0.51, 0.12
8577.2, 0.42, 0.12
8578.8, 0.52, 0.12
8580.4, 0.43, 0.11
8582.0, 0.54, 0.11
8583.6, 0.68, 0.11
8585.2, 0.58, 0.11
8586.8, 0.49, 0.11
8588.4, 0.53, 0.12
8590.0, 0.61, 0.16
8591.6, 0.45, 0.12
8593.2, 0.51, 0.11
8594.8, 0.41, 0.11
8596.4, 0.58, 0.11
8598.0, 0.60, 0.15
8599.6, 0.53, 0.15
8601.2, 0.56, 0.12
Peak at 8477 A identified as [S II]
